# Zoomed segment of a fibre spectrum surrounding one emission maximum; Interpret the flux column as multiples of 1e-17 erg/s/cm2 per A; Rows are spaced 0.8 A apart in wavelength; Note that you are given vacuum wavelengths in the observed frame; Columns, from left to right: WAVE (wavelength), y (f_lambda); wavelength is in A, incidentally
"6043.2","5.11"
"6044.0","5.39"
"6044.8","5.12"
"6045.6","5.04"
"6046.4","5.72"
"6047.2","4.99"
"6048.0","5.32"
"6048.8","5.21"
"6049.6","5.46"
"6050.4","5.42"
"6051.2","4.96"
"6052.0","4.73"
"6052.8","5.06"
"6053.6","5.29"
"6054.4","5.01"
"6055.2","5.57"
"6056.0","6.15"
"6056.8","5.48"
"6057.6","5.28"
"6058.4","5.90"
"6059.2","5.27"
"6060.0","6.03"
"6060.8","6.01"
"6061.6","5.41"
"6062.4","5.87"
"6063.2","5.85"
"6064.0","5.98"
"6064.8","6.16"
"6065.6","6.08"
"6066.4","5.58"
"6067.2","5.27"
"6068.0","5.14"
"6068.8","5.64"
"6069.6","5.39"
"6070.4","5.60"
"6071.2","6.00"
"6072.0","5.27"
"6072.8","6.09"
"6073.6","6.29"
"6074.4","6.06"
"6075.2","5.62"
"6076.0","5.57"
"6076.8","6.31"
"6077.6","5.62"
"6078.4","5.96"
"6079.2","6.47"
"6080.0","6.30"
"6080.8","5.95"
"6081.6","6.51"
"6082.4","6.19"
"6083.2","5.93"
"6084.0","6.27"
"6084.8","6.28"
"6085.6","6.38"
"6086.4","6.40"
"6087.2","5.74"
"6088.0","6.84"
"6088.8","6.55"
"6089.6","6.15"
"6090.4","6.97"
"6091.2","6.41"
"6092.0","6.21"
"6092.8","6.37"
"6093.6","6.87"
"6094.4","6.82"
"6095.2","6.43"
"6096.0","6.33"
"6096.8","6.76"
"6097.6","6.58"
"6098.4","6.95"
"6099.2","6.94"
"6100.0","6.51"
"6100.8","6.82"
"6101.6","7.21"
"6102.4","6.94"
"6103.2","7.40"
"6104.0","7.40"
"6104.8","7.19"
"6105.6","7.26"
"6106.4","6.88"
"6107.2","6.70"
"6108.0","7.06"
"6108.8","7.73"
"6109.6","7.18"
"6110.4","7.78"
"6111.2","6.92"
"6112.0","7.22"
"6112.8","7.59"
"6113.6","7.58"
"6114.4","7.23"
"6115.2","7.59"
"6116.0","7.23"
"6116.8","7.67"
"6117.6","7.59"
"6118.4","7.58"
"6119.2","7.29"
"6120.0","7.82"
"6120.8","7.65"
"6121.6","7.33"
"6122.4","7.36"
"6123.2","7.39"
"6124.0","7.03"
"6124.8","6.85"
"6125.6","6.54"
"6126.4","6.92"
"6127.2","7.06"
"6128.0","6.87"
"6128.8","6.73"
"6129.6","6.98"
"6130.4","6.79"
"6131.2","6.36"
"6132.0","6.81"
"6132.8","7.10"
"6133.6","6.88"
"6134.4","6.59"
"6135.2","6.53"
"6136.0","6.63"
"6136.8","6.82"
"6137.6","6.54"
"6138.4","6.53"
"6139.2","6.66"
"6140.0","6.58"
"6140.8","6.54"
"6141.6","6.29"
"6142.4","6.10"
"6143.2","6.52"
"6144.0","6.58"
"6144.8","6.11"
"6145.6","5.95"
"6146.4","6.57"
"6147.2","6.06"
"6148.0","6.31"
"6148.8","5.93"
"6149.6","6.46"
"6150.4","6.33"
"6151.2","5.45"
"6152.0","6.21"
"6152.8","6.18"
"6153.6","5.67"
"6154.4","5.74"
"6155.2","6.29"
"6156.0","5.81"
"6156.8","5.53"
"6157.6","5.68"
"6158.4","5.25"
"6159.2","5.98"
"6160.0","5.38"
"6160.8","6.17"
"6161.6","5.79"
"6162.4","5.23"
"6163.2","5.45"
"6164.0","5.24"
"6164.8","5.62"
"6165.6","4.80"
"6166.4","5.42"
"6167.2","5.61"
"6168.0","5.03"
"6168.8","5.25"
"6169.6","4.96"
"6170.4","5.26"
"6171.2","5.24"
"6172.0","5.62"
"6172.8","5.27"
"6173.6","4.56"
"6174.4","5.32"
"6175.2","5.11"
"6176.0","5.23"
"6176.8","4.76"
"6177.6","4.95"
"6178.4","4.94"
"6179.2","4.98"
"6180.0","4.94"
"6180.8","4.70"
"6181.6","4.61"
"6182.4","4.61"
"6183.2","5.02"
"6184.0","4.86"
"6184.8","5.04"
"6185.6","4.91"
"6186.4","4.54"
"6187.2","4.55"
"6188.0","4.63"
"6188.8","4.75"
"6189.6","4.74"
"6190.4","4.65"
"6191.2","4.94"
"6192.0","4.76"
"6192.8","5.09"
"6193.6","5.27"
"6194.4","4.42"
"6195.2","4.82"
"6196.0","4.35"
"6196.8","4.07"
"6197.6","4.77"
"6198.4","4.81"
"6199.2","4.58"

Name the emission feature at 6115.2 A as C III] 1909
